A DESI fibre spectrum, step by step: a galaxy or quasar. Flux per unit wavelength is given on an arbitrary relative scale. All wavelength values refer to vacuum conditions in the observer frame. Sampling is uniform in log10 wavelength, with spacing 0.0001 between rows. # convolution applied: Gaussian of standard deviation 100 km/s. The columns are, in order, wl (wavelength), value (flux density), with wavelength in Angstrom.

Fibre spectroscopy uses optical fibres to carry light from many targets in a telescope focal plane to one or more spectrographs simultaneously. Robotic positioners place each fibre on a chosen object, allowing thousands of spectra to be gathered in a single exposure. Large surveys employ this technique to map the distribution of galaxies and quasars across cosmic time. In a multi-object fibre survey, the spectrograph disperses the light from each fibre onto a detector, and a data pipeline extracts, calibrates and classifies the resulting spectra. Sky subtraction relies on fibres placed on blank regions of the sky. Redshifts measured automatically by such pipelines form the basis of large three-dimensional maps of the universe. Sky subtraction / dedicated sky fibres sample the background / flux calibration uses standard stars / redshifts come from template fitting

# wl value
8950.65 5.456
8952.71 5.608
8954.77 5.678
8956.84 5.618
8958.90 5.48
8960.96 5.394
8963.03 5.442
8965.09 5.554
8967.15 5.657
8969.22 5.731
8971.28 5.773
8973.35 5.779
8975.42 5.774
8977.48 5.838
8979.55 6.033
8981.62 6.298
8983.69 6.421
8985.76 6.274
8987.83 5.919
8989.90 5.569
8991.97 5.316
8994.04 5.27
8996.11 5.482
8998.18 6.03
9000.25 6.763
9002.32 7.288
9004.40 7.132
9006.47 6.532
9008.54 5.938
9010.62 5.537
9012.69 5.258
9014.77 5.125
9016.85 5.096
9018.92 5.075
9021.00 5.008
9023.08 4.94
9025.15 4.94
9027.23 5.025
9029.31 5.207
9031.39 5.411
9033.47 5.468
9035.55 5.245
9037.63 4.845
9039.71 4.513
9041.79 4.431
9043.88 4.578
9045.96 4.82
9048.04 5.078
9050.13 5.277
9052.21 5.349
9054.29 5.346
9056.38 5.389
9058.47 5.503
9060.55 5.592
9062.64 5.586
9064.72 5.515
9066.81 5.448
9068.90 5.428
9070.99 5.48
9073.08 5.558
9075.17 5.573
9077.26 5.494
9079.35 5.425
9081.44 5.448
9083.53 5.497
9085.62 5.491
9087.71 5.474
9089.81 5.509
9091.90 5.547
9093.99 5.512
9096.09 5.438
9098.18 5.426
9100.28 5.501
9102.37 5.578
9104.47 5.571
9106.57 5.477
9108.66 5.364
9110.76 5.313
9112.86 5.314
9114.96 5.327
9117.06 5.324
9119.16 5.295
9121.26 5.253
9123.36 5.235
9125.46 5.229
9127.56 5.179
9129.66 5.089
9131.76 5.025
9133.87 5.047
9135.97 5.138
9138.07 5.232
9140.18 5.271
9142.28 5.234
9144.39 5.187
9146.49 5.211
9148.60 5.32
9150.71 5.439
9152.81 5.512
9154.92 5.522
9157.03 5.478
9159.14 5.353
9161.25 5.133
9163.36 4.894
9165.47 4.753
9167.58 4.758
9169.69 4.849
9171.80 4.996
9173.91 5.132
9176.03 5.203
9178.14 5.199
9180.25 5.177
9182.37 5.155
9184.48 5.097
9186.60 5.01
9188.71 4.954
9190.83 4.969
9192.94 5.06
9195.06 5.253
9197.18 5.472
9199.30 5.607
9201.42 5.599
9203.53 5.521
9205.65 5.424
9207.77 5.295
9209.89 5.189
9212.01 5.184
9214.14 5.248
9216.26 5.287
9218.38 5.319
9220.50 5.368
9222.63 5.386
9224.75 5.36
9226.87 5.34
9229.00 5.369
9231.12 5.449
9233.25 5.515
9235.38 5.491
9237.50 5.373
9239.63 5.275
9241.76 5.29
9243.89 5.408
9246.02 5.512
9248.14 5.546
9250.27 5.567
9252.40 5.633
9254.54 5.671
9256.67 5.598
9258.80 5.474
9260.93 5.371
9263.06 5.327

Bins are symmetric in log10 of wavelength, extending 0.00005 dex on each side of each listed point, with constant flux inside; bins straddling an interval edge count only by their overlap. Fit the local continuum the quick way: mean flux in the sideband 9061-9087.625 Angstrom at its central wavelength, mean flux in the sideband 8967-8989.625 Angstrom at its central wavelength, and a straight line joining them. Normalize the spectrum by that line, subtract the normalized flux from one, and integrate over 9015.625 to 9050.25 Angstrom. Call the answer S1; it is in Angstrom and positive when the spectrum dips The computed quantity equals 4.3 Angstrom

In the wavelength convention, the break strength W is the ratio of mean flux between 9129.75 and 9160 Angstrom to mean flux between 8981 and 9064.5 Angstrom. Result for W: 0.96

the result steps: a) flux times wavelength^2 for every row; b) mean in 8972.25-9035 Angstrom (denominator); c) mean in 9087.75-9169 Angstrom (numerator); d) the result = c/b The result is 1.0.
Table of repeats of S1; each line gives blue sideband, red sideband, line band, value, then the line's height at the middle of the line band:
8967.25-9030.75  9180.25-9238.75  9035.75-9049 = 2.1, 5.65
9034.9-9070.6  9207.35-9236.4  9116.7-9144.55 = 0.3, 5.25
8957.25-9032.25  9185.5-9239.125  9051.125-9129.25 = 1.5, 5.54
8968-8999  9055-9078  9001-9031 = 0.6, 5.7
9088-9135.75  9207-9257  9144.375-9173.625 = 1.1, 5.36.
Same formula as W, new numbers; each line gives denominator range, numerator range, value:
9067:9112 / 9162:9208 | 0.94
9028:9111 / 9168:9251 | 0.99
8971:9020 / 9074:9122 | 0.92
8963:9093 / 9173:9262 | 0.97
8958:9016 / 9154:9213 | 0.88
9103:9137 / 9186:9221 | 1.00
